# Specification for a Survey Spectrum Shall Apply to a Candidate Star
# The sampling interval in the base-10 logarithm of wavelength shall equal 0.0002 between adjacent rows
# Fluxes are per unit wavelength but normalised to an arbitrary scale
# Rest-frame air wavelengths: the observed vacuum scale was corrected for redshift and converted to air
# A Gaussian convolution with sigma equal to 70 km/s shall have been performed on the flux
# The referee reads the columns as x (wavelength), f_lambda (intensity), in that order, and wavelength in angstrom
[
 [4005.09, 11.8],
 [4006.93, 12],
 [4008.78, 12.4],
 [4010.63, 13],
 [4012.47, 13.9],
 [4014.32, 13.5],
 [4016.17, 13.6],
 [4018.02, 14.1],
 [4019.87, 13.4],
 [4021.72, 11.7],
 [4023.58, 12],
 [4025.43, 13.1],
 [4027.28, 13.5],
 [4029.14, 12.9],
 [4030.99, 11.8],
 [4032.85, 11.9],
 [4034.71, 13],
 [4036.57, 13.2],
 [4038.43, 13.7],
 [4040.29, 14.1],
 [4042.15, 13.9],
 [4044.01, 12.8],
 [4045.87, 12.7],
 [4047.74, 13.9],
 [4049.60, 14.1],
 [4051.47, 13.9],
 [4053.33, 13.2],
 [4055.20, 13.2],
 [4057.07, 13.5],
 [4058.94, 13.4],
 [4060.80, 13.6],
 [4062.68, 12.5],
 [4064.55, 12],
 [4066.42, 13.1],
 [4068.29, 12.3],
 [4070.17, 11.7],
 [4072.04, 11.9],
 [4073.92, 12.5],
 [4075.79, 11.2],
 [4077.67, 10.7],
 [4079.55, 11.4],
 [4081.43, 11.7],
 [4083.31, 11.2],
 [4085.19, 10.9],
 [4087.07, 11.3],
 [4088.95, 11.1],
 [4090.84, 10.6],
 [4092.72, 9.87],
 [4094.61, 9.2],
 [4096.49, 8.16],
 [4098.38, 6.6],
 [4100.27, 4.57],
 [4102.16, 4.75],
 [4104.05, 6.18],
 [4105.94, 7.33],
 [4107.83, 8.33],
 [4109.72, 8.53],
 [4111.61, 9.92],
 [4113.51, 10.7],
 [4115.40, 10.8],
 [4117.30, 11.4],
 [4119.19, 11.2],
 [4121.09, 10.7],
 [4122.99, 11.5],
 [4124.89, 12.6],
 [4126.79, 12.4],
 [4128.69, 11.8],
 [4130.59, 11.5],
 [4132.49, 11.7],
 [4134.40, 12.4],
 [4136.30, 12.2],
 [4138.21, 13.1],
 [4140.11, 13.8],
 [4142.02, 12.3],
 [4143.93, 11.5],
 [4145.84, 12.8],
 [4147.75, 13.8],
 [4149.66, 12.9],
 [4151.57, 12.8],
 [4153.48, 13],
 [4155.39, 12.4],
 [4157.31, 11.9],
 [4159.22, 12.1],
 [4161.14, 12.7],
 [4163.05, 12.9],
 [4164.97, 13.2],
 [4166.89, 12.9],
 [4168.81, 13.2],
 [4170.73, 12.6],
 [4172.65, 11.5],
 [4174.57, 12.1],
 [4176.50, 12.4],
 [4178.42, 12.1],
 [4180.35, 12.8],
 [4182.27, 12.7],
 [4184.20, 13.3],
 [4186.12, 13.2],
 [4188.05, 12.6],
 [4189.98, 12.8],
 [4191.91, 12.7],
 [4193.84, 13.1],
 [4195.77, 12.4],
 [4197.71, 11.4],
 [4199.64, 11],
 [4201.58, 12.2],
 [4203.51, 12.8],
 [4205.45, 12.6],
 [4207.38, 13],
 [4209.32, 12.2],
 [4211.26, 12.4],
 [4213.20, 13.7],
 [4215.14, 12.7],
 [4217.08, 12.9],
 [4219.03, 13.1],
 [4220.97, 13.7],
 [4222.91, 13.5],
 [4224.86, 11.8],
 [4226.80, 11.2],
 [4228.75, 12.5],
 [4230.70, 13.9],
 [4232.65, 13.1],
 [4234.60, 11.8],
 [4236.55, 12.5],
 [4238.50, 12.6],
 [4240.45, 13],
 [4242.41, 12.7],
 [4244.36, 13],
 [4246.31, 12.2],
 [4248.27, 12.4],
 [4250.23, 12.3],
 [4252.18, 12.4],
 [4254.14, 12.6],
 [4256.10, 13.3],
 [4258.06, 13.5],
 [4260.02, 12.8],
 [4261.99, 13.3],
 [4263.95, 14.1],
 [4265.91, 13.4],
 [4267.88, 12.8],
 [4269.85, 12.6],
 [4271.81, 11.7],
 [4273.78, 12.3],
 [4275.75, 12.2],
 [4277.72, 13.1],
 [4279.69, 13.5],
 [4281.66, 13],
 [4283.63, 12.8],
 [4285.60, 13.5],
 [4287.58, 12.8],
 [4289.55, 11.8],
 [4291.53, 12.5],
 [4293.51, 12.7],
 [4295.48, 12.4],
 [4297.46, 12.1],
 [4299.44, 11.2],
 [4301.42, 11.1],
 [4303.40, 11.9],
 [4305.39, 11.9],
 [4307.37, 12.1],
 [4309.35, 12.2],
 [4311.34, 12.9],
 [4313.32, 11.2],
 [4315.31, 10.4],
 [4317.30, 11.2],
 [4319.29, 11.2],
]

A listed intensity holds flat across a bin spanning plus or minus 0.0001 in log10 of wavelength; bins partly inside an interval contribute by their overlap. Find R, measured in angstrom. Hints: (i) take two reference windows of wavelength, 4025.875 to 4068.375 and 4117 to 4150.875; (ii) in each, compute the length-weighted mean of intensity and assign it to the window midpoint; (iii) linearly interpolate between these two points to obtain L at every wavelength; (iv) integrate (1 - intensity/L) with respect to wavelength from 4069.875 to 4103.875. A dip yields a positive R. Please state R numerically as 7.8 angstrom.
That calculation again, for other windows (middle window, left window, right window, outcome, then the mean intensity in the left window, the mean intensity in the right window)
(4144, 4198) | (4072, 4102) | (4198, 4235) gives -4.44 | 9.98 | 12.6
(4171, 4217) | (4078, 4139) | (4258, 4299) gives -4.17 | 10.2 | 12.8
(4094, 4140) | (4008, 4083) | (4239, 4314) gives 9.98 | 12.8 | 12.6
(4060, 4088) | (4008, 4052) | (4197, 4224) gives 2.55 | 13.2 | 12.7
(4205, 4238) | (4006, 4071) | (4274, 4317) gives -0.72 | 13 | 12.2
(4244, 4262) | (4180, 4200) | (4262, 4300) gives -0.12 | 12.6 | 12.7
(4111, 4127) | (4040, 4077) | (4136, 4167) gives 1.97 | 12.9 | 12.7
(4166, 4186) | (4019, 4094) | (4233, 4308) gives -0.10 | 12.4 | 12.6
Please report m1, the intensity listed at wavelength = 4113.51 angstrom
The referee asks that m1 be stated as 10.7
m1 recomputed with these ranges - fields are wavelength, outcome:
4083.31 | 11.2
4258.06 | 13.5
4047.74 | 13.9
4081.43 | 11.7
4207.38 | 13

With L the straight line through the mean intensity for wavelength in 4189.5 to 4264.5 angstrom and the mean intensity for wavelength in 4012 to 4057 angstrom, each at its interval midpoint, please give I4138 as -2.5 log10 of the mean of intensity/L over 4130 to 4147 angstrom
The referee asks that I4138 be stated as 0.05 mag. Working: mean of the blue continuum 13.2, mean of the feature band 12.4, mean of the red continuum 12.7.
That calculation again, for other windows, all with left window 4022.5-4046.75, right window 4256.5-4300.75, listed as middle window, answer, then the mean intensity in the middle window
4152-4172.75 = 0.017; 12.6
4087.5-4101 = 0.422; 8.75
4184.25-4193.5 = -0.007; 12.9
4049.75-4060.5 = -0.046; 13.5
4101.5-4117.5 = 0.439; 8.6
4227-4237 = 0.011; 12.6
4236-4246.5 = 0.004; 12.7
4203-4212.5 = 0.015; 12.6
